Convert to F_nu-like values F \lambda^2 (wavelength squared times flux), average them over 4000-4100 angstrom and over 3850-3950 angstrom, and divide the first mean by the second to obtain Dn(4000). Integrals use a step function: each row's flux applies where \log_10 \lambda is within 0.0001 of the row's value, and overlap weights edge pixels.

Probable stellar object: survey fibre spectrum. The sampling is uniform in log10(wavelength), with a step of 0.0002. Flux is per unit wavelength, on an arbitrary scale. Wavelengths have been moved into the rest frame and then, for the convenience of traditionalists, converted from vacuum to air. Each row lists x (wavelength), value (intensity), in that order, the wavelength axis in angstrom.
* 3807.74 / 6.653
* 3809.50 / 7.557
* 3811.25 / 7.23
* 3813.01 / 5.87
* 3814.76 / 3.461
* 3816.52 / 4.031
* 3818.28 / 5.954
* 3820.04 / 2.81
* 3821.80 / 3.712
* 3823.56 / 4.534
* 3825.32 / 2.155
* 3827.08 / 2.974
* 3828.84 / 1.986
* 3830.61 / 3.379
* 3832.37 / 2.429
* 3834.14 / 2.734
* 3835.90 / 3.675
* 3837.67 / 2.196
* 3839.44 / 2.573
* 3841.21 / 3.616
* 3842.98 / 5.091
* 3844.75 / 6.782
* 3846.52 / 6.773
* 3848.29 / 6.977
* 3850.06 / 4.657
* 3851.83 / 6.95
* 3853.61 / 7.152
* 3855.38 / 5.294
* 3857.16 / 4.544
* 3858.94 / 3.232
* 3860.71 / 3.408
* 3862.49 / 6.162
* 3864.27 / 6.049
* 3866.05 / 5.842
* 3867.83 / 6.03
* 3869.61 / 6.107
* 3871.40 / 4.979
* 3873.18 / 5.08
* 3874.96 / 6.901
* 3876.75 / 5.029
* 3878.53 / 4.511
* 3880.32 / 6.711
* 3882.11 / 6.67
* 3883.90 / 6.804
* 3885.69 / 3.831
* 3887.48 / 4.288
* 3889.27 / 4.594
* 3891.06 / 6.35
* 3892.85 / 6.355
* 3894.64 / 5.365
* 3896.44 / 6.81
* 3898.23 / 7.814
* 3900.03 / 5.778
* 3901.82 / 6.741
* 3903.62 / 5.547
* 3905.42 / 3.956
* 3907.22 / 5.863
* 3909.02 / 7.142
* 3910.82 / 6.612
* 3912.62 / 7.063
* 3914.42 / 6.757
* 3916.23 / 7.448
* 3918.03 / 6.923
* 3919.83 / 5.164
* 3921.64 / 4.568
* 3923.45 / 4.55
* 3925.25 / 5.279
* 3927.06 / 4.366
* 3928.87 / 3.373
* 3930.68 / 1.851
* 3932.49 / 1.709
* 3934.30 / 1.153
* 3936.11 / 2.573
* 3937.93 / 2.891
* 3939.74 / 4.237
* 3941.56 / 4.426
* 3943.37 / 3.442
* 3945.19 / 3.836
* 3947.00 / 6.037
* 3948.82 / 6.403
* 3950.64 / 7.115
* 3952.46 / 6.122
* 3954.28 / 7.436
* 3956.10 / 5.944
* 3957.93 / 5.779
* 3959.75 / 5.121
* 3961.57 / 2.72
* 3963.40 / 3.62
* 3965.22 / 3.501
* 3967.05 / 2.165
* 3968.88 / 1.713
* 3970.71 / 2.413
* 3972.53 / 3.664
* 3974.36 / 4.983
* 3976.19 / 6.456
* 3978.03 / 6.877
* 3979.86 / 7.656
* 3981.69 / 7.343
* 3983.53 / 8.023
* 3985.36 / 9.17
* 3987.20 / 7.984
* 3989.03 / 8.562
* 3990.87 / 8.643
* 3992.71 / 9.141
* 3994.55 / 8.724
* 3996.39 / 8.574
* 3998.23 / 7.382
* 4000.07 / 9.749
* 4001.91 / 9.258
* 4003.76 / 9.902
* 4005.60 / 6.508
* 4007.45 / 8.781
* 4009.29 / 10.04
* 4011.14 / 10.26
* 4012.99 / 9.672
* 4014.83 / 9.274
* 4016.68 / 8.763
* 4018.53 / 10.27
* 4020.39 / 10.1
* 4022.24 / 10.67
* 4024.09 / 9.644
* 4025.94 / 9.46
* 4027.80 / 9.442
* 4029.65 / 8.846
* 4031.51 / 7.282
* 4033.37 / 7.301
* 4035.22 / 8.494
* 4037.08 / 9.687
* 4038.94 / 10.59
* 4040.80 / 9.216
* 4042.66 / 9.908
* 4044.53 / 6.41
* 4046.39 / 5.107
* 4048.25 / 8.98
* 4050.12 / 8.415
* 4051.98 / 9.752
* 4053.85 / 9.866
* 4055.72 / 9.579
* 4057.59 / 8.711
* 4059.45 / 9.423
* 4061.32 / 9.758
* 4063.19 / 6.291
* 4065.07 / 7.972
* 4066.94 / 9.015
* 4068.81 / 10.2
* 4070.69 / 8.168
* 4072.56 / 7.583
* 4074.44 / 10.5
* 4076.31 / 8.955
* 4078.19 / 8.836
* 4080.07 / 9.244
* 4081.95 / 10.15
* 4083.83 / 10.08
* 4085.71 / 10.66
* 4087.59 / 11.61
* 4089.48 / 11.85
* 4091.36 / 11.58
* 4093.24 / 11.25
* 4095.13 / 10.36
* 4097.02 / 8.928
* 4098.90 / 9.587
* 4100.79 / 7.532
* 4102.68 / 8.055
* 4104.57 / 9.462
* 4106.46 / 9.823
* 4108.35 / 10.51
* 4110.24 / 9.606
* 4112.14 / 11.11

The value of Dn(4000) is 1.9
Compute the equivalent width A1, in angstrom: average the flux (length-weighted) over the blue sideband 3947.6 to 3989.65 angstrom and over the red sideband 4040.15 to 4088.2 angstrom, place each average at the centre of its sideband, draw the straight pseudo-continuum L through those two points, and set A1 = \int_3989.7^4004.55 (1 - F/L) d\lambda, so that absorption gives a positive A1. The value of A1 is -5.0 angstrom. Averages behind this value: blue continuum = 5.67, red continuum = 9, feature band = 8.9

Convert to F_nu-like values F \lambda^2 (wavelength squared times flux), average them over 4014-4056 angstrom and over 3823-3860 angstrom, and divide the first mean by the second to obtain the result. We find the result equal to 2.3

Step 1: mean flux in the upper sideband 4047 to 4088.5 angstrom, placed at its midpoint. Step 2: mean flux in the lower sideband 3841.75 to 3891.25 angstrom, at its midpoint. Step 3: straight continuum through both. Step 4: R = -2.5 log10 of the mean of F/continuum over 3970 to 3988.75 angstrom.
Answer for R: 0.16 mag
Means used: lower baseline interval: 5.57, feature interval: 6.58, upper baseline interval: 9.23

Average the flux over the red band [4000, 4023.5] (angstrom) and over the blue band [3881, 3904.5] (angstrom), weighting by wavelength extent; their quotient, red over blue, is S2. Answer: 1.60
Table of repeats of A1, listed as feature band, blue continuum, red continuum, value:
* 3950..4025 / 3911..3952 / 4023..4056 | -4.54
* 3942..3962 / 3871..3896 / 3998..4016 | 5.46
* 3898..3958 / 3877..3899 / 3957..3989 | 4.94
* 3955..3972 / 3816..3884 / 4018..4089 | 8.20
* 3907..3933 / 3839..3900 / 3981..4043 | 5.67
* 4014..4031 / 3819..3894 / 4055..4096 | -2.19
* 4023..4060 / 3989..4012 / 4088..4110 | 2.06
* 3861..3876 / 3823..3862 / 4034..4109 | -2.99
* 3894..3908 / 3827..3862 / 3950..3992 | -2.77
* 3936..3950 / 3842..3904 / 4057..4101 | 5.31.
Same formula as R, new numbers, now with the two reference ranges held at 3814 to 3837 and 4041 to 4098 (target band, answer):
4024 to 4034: -0.04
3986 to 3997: -0.16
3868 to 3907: -0.18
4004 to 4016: -0.16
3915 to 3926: -0.01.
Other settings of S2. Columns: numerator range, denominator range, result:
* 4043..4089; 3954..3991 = 1.60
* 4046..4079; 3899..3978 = 1.84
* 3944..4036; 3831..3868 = 1.52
